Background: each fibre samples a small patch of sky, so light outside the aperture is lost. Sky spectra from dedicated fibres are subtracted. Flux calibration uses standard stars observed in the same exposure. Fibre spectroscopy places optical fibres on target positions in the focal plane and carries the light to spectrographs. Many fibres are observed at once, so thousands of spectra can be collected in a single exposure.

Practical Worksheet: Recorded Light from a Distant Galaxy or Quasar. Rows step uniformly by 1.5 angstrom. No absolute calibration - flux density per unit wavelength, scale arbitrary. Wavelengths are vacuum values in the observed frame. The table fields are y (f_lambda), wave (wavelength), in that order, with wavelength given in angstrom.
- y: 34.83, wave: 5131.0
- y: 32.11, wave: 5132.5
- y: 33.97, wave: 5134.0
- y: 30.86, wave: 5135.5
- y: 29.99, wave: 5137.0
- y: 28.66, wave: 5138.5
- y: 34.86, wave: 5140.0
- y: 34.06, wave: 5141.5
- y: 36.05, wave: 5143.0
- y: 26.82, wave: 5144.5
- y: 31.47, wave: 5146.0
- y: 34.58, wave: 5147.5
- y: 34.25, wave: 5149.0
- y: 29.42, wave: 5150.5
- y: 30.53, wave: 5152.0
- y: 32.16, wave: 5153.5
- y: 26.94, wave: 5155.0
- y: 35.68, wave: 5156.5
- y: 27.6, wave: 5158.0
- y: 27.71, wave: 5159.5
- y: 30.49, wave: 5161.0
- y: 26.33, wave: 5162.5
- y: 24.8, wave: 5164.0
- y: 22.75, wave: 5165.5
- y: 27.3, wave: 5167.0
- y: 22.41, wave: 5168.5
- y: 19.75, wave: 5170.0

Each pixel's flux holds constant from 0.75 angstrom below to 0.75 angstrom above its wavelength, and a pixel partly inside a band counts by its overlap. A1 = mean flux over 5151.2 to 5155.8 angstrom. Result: 29.9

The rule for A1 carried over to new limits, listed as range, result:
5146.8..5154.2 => 32.2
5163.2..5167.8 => 24.9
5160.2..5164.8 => 27.2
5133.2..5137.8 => 31.6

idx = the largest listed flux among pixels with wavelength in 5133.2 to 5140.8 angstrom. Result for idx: 34.86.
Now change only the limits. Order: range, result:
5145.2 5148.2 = 34.58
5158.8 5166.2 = 30.49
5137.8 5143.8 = 36.05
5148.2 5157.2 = 35.68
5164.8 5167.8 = 27.3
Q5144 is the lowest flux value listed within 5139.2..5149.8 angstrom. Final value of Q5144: 26.82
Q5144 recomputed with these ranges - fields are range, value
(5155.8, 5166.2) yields 22.75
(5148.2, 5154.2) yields 29.42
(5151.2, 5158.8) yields 26.94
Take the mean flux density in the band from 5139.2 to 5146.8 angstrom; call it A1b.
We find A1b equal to 32.6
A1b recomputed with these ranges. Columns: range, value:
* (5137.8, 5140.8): 31.9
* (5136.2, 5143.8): 32.7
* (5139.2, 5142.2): 34.4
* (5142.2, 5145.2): 31.6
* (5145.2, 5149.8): 33.3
